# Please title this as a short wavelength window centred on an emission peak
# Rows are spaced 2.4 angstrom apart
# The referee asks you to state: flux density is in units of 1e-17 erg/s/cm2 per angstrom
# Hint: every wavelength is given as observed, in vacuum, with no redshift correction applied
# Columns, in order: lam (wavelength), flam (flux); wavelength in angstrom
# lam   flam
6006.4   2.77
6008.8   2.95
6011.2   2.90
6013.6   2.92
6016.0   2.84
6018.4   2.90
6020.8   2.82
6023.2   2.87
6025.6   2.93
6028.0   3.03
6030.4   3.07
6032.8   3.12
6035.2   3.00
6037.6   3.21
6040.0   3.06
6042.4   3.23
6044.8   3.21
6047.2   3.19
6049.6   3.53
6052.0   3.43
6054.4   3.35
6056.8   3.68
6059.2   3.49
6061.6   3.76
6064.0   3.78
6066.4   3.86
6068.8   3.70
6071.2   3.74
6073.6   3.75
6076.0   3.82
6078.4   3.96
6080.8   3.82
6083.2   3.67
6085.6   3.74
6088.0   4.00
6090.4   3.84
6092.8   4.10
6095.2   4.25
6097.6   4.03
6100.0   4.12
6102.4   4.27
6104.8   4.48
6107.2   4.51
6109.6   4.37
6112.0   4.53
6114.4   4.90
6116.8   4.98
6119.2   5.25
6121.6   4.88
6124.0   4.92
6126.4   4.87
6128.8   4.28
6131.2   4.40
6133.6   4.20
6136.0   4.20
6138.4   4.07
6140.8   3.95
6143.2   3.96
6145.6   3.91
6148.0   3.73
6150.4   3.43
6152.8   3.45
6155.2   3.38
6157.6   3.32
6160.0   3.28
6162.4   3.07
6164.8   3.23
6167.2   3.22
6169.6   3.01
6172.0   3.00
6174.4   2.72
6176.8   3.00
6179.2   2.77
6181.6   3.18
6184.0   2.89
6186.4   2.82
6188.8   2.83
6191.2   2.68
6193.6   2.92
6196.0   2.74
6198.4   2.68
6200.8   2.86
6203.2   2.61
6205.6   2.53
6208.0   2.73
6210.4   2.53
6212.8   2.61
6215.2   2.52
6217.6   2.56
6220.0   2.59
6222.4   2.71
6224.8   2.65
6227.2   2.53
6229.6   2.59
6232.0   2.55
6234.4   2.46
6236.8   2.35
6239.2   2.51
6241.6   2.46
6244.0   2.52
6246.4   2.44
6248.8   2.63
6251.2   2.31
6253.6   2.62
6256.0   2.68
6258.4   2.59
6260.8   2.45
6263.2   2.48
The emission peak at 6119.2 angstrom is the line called C III]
